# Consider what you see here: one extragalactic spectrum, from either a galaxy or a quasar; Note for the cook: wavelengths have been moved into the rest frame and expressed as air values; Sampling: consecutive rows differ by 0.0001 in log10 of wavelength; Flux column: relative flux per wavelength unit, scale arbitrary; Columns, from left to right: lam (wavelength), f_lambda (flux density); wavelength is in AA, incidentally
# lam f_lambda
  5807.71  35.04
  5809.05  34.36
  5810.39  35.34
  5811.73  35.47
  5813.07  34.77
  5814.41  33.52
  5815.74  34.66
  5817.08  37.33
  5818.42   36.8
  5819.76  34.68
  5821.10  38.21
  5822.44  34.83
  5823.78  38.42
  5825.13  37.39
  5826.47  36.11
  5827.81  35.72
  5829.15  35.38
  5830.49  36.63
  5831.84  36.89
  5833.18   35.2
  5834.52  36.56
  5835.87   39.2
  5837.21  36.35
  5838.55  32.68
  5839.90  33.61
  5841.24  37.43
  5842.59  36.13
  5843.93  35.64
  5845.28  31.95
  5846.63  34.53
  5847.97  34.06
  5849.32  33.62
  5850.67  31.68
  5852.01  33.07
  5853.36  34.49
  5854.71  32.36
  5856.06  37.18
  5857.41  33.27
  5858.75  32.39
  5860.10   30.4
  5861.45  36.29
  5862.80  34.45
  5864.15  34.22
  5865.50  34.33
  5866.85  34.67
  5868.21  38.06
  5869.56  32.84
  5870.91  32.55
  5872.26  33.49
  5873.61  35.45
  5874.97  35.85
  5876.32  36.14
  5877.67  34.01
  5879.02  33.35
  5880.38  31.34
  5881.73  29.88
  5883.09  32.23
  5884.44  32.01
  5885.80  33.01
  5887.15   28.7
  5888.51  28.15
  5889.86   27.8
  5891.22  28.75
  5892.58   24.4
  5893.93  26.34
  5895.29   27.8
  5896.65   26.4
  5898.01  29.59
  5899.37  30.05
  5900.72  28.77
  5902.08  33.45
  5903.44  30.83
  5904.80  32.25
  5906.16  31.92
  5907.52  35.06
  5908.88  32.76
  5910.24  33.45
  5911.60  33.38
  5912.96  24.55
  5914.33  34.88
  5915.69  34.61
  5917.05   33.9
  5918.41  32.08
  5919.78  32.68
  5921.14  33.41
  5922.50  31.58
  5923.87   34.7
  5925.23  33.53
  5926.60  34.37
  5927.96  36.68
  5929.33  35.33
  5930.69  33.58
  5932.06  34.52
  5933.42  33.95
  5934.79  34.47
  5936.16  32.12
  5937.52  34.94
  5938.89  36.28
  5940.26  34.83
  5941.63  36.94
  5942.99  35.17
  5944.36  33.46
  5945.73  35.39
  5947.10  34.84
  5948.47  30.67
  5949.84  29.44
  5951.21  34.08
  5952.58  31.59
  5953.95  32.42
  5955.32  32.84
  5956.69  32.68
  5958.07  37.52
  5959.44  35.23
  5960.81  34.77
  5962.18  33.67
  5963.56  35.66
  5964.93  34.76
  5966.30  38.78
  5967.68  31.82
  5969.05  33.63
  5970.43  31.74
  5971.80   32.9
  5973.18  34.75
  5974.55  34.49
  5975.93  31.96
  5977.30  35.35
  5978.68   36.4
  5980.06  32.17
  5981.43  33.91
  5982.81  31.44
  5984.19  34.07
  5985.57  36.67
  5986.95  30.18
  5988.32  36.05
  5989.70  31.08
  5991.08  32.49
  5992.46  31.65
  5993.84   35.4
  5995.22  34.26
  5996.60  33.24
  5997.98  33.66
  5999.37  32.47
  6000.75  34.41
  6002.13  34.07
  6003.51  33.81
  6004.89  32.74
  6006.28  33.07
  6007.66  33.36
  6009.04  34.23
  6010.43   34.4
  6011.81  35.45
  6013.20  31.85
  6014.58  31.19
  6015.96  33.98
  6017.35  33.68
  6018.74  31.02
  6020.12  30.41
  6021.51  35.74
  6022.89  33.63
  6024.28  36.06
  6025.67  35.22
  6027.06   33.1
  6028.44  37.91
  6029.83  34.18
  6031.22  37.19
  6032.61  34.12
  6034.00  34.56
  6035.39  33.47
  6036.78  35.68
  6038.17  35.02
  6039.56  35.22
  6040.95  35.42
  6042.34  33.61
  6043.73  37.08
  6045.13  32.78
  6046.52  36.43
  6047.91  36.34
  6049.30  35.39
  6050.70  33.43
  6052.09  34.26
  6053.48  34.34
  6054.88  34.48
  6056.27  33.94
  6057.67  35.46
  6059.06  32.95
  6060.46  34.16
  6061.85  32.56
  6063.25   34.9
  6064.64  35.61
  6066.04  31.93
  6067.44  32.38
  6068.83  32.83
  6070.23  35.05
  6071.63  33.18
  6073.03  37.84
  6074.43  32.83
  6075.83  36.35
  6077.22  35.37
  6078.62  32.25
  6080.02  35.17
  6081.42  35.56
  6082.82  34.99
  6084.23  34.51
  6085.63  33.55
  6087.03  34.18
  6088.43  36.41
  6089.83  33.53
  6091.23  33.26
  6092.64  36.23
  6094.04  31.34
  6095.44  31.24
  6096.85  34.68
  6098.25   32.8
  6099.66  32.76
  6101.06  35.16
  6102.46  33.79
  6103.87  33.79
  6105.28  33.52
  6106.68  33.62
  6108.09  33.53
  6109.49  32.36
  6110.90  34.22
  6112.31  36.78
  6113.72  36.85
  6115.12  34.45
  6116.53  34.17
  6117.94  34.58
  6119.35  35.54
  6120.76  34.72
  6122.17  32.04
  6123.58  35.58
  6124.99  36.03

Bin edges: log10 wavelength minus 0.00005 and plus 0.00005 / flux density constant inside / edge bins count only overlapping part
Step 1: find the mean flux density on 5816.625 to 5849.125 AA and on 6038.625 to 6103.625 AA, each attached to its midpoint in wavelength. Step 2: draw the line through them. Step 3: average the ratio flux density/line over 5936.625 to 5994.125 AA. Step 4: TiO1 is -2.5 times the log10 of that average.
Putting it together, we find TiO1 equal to 0.03 mag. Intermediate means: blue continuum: 35.9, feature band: 33.9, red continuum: 34.3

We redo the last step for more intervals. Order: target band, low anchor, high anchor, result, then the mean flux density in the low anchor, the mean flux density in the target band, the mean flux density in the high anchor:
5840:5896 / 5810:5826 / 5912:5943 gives 0.07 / 36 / 32.8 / 33.8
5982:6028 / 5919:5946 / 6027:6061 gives 0.04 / 34.4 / 33.5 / 34.9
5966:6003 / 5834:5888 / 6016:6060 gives 0.02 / 34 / 33.6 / 34.6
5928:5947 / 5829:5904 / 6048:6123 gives -0.05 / 32.9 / 34.8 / 34.2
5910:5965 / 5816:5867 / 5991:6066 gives 0.03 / 35.1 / 33.8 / 34.2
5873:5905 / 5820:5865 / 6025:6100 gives 0.14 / 35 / 30.7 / 34.4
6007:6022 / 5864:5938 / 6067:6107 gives 0.01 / 32.3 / 33.2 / 34.1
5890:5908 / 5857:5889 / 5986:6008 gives 0.13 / 33.2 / 29.5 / 33.3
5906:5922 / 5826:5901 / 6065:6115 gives 0.02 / 33.1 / 32.7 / 34.1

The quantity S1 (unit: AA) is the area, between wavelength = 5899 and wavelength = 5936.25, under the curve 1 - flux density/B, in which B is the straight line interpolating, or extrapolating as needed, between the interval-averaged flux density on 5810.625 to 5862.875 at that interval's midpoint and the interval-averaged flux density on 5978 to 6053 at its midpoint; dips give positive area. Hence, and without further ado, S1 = 1.8 AA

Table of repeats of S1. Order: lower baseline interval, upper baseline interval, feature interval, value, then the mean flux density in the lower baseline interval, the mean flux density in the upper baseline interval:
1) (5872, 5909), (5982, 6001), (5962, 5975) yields -0.57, 31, 33.3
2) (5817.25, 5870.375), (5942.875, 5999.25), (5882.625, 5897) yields 2.45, 35.1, 33.7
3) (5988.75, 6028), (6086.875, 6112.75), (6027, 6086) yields -1.69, 33.5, 33.8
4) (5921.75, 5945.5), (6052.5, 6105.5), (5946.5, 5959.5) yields 0.54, 34.5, 34.1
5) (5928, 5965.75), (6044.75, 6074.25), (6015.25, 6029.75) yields 0.08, 34.2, 34.3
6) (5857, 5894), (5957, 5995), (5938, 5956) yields -0.09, 32.4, 34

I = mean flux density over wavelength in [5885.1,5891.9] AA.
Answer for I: 29.3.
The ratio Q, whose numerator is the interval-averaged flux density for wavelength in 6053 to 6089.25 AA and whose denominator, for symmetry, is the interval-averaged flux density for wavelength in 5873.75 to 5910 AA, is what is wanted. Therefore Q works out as 1.1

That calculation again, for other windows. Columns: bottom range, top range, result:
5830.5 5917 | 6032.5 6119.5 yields 1.05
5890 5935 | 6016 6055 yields 1.09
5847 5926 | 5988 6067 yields 1.06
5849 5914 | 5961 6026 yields 1.05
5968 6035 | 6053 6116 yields 1.01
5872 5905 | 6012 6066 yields 1.12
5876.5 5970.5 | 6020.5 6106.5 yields 1.05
